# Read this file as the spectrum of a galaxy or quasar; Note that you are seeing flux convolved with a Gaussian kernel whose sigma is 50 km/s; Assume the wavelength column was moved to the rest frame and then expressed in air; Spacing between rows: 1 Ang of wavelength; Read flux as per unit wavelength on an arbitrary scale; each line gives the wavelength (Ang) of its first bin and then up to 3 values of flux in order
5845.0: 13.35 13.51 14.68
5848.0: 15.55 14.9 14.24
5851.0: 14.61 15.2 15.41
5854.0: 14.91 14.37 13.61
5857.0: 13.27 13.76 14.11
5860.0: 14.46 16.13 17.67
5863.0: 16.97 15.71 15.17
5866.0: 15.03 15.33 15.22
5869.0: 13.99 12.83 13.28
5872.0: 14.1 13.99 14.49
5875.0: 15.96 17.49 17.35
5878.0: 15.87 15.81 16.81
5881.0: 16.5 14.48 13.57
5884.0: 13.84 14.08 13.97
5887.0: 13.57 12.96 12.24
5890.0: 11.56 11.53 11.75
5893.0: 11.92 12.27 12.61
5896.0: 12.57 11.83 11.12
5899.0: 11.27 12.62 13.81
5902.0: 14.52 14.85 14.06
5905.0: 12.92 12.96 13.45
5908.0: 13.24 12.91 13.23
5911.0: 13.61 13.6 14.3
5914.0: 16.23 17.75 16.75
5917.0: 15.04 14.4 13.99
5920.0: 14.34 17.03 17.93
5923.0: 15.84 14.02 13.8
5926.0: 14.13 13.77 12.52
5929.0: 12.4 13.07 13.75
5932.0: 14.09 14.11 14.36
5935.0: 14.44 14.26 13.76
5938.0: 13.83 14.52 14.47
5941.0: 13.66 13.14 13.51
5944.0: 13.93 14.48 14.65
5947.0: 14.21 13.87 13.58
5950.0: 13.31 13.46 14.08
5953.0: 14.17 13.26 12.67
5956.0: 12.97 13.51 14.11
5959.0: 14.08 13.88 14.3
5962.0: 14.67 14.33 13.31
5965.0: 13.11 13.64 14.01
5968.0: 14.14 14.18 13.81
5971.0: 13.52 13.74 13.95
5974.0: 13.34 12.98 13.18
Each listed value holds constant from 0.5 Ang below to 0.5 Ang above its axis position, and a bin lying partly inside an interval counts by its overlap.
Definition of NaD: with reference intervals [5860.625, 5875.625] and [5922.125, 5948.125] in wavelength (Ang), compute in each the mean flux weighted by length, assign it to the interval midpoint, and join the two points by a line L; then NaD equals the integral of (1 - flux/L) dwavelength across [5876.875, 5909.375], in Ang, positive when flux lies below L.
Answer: 2.7 Ang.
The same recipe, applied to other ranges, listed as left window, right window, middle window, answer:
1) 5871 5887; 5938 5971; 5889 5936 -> 2.6 Ang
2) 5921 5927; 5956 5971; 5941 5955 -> 0.6 Ang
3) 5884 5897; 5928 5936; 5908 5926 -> -2.2 Ang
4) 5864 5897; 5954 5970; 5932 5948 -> -0.2 Ang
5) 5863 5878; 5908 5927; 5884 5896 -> 1.9 Ang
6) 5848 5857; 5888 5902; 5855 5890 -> -3.3 Ang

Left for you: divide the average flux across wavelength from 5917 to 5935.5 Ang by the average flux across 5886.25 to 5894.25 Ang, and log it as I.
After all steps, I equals 1.2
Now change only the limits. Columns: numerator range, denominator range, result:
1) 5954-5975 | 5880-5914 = 1.04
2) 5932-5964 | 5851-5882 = 0.92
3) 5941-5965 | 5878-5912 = 1.03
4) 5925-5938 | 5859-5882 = 0.89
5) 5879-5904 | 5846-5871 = 0.89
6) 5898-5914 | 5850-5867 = 0.90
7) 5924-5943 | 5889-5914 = 1.07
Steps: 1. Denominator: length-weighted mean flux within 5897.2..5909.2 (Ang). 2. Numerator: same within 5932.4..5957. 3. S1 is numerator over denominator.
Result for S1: 1.1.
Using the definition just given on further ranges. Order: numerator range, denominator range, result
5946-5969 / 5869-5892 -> 0.96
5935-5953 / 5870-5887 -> 0.93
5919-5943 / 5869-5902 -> 1.04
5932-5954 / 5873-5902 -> 1.02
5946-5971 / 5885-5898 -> 1.11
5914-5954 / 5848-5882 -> 0.95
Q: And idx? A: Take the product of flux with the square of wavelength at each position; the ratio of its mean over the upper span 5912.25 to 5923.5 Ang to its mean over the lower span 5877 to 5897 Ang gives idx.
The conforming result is 1.2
